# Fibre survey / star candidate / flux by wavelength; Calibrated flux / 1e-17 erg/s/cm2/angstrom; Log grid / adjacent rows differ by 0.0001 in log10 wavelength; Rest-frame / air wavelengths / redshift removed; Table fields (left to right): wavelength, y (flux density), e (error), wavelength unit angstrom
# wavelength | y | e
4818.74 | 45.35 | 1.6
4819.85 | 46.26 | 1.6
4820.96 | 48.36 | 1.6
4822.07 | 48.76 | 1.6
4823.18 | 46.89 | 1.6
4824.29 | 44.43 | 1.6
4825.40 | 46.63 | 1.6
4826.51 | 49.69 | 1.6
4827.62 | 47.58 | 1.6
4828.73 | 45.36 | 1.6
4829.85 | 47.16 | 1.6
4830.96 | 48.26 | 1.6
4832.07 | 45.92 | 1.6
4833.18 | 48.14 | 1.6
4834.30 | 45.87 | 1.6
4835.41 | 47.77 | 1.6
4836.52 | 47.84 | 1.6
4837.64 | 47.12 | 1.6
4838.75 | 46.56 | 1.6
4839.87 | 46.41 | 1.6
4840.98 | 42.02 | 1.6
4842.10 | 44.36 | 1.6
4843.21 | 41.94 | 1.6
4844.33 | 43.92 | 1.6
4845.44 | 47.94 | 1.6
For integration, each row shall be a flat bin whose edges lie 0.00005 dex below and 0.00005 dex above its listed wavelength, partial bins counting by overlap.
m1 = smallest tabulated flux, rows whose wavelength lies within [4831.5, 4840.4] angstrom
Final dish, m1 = 45.87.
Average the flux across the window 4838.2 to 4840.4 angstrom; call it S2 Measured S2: 46.4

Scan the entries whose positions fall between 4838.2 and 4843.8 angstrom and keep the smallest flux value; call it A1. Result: 41.94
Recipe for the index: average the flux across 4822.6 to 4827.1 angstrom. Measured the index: 47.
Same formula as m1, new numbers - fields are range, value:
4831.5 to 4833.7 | 45.92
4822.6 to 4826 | 44.43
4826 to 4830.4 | 45.36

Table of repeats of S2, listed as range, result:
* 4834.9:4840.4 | 47.1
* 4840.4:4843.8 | 42.8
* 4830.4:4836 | 47.3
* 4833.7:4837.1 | 47.1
